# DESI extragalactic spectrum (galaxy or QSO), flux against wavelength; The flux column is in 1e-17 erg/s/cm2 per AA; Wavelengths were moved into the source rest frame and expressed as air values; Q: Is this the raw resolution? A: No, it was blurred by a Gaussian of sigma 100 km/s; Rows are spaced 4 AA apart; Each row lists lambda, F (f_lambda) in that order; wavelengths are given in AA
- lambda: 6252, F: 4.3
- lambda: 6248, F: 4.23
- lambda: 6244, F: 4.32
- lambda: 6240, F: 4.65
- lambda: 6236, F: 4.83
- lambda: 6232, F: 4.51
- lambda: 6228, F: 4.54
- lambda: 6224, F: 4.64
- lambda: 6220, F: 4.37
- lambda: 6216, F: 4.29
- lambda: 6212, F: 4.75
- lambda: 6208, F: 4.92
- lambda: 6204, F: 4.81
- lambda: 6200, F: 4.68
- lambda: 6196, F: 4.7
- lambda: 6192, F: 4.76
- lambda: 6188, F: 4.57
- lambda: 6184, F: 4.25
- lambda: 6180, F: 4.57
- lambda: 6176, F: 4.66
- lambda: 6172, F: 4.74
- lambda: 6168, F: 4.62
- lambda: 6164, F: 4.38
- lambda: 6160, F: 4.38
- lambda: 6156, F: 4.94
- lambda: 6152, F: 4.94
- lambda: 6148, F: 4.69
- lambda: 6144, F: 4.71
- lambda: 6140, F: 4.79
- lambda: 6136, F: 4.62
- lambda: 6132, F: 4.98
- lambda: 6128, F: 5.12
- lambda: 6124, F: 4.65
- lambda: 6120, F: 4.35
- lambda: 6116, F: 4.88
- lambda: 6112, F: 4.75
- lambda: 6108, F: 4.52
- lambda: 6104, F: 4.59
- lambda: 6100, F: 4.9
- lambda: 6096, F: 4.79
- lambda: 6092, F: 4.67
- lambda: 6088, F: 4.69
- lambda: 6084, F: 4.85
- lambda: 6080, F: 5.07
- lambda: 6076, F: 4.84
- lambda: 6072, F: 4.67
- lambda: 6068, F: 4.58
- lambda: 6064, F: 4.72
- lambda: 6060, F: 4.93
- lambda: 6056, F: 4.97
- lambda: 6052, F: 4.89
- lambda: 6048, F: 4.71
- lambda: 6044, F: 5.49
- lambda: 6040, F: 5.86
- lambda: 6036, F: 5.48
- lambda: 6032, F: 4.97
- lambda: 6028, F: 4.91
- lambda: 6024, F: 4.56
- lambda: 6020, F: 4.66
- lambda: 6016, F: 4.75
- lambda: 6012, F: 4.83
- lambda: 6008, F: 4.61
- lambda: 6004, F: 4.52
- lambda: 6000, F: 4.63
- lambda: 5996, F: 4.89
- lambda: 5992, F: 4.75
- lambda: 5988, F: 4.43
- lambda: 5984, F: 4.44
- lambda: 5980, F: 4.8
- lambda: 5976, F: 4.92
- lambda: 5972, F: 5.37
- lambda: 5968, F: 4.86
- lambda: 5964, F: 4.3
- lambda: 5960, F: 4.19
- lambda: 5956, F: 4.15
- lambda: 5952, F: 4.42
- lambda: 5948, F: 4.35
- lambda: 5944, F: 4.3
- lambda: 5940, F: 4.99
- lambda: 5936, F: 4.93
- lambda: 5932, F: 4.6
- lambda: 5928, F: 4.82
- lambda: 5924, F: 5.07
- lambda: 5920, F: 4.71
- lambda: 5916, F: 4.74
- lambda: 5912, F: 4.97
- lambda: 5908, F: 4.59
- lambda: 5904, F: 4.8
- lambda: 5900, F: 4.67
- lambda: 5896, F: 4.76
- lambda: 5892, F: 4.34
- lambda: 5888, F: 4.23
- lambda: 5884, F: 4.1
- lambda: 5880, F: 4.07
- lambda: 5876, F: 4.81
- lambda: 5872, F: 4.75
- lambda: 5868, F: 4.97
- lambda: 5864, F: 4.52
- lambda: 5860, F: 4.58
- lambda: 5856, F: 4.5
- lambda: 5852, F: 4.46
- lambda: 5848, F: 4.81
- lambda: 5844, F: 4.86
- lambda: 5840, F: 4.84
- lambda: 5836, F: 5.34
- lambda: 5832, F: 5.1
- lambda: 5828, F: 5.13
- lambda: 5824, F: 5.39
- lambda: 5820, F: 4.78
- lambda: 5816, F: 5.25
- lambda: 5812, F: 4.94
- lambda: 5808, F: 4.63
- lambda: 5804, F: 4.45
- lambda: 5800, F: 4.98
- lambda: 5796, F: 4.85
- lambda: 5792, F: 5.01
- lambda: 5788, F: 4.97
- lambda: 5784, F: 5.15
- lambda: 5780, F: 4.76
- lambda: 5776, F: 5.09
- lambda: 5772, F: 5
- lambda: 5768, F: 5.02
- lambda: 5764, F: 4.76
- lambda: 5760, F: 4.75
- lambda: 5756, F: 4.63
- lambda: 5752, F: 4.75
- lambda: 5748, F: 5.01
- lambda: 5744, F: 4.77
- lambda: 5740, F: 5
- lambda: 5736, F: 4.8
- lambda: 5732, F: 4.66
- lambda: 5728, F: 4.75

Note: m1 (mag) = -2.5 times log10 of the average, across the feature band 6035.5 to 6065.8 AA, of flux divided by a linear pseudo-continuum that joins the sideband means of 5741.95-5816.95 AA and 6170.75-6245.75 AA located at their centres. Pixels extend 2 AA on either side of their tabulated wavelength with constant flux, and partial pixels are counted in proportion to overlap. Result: -0.09 mag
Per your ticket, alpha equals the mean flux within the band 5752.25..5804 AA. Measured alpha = 4.89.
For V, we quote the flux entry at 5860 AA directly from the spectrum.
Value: 4.58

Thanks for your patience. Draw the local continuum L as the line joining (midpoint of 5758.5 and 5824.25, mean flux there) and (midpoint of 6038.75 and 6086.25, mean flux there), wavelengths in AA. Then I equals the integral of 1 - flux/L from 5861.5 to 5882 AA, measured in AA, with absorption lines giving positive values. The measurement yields 1.26 AA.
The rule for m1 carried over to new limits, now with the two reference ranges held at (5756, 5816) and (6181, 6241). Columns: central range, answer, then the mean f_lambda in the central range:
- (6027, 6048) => -0.12 mag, 5.3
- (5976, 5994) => 0.03 mag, 4.64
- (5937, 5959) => 0.08 mag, 4.45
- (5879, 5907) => 0.09 mag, 4.44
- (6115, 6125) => 0.02 mag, 4.6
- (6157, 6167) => 0.04 mag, 4.46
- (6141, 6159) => -0.03 mag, 4.79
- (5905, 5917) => 0.01 mag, 4.77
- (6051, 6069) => -0.03 mag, 4.83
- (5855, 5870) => 0.04 mag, 4.65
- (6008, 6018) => 0.00 mag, 4.75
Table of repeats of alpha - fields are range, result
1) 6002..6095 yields 4.88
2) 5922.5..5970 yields 4.58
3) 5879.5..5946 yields 4.64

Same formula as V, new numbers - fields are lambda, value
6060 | 4.93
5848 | 4.81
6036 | 5.48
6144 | 4.71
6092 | 4.67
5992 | 4.75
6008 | 4.61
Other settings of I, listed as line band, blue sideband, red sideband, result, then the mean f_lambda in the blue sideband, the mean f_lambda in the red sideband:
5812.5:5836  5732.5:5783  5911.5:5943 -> -1.4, 4.86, 4.83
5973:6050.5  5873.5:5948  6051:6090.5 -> -1.8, 4.63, 4.82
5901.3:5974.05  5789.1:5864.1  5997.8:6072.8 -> 3.0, 4.87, 4.88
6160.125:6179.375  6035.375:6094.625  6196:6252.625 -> 0.5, 4.95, 4.57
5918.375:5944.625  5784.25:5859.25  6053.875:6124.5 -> 0.2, 4.91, 4.75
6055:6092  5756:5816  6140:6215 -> -0.6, 4.89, 4.67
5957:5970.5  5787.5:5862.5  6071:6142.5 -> 1.0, 4.88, 4.76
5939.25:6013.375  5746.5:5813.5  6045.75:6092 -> 3.3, 4.87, 4.81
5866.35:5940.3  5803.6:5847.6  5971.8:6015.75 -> 2.9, 4.99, 4.72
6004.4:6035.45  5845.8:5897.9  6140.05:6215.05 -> -1.2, 4.53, 4.67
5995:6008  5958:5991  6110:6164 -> 0.1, 4.67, 4.74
